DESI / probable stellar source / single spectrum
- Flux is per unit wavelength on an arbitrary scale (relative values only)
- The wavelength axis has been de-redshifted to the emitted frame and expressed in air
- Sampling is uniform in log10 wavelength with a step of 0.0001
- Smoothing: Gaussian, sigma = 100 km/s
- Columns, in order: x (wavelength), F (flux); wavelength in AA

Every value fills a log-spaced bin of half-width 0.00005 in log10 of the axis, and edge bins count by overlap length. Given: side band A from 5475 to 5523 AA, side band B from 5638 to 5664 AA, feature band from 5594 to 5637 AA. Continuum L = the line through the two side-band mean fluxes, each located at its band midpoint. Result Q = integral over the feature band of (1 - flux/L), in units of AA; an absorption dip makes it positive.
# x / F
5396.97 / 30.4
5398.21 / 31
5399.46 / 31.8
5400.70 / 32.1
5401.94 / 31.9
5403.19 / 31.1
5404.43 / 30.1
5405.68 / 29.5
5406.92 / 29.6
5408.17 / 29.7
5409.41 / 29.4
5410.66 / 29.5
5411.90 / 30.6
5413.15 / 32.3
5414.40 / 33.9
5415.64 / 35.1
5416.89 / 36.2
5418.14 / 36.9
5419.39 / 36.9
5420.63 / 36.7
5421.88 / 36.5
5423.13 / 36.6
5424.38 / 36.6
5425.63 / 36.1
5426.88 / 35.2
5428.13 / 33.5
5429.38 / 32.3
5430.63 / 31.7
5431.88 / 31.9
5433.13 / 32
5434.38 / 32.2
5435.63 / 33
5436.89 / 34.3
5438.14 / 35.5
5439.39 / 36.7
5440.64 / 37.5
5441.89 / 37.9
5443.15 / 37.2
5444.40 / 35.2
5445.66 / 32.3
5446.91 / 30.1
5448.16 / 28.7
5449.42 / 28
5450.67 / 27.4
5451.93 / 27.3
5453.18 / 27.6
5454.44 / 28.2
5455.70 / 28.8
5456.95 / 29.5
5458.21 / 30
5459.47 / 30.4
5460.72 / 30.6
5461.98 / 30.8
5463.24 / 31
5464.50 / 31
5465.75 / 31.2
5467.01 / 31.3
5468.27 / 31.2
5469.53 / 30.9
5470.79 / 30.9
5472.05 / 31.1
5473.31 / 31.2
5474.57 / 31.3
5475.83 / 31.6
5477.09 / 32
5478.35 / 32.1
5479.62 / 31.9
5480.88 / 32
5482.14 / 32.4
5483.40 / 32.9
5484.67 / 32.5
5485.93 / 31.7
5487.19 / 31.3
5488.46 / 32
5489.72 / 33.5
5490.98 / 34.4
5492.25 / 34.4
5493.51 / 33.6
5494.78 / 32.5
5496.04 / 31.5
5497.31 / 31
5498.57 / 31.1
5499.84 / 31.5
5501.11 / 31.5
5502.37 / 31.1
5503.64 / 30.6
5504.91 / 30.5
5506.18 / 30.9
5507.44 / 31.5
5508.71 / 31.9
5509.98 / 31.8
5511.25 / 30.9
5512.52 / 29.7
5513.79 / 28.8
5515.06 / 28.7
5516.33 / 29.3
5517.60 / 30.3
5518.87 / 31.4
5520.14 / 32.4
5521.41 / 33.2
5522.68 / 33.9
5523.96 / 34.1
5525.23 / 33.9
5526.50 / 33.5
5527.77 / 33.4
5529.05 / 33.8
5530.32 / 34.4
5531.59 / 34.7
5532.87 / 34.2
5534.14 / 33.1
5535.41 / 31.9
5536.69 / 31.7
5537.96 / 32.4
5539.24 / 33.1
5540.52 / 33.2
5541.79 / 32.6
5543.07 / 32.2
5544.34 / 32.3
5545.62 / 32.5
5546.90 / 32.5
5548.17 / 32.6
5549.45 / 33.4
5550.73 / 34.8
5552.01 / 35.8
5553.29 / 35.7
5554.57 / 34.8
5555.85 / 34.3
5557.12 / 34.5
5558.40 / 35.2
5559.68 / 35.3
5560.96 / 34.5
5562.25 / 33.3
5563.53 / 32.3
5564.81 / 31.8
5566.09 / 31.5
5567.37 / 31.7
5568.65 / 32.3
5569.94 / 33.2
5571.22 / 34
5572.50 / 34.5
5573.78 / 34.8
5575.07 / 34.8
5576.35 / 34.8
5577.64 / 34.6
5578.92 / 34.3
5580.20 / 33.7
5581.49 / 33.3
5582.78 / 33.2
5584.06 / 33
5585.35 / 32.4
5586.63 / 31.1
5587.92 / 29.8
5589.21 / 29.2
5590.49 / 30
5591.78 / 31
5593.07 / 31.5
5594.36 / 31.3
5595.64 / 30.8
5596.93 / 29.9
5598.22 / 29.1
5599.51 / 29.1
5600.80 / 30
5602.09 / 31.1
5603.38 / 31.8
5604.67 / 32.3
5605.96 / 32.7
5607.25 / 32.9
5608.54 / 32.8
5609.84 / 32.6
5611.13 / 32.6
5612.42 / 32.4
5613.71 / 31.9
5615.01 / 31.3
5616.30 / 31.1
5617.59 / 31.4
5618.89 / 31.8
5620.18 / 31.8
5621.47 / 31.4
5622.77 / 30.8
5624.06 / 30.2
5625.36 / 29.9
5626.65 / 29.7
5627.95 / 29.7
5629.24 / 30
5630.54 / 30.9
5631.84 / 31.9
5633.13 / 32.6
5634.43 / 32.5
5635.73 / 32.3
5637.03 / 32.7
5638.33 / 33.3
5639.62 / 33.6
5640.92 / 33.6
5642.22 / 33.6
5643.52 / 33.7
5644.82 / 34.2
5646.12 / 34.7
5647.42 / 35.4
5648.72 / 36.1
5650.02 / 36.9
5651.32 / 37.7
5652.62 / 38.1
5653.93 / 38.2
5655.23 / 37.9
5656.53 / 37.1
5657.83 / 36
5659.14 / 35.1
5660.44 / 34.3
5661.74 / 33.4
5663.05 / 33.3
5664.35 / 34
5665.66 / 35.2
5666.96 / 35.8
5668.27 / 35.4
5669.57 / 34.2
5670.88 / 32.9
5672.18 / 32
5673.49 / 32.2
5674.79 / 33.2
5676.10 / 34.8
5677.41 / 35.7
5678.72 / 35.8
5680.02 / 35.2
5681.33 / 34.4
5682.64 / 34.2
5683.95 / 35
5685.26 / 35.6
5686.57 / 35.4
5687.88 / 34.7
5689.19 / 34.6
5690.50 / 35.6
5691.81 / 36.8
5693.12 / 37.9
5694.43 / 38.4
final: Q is 3.9 AA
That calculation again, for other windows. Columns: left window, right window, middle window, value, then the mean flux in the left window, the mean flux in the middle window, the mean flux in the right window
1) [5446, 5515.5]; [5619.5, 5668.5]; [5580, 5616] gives 1.6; 31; 31.5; 33.8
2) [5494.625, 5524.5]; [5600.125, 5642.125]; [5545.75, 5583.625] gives -2.8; 31.2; 33.8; 31.8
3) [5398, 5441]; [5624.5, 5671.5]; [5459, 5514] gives 3.2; 33.3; 31.6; 34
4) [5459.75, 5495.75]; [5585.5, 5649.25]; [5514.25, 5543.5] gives -0.7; 31.9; 32.6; 31.8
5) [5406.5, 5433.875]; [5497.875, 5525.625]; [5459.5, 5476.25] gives 0.7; 33.6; 31.1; 31.3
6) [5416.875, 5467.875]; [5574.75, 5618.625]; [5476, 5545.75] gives 0.3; 32.7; 32.2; 31.9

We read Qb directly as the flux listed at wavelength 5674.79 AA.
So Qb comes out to 33.2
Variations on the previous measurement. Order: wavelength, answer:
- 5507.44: 31.5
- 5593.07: 31.5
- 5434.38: 32.2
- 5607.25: 32.9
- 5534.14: 33.1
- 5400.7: 32.1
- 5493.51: 33.6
